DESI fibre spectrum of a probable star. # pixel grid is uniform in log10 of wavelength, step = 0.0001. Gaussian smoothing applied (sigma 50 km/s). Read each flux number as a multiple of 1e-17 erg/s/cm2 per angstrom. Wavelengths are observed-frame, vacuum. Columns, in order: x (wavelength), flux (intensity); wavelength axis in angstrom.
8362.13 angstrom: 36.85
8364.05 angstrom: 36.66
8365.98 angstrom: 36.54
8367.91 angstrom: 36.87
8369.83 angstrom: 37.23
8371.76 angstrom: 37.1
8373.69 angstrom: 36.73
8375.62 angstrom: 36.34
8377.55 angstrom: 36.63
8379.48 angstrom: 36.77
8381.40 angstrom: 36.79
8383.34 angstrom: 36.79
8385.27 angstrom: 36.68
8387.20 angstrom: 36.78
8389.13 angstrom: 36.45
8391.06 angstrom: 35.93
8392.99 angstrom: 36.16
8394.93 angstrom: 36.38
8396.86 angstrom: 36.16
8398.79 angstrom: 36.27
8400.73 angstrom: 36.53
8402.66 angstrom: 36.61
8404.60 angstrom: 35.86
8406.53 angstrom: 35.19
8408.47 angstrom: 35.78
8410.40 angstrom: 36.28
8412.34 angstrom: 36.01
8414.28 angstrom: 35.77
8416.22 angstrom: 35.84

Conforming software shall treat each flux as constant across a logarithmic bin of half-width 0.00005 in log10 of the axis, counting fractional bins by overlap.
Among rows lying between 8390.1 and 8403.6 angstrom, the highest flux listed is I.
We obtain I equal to 36.61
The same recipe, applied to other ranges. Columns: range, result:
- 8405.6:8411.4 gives 36.28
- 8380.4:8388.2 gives 36.79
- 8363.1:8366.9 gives 36.66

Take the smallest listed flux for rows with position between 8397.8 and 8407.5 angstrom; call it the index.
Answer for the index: 35.19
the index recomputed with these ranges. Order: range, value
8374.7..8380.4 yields 36.34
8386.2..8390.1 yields 36.45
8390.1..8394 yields 35.93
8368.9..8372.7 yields 37.1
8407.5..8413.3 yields 35.78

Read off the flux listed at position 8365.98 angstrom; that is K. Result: 36.54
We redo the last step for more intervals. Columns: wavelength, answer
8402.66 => 36.61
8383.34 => 36.79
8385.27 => 36.68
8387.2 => 36.78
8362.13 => 36.85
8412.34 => 36.01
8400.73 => 36.53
